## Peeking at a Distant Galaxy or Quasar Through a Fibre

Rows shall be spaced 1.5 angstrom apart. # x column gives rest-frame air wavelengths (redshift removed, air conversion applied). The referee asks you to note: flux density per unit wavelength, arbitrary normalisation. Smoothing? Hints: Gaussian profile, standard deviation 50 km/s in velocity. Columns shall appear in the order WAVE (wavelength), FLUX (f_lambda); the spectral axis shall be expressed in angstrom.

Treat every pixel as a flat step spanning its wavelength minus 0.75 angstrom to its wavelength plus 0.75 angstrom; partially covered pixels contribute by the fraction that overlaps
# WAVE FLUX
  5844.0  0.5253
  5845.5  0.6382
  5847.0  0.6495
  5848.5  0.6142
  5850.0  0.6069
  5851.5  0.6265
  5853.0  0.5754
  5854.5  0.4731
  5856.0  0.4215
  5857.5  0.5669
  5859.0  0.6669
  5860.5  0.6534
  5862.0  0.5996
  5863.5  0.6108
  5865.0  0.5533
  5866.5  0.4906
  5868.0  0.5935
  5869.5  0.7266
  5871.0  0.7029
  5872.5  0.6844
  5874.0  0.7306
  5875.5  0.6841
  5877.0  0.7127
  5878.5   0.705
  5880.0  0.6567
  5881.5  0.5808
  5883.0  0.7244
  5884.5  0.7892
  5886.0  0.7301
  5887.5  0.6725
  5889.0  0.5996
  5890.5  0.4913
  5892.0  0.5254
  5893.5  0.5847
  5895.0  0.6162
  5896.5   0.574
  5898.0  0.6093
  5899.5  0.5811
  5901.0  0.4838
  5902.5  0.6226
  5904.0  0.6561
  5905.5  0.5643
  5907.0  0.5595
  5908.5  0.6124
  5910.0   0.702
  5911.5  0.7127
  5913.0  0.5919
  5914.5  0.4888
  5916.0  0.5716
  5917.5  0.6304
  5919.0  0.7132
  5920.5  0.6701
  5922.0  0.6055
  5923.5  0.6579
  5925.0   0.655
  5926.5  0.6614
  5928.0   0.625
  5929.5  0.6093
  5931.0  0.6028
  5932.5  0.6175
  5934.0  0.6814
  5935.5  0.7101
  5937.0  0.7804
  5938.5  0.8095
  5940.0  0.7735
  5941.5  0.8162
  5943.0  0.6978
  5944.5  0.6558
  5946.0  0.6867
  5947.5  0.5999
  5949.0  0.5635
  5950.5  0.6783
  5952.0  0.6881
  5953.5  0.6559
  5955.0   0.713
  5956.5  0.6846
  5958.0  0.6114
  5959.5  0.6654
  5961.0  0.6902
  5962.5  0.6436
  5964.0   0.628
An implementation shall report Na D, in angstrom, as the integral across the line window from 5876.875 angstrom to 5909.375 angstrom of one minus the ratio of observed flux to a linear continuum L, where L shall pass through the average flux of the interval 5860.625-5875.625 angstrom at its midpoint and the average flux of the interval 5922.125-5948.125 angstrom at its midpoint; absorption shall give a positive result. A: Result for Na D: 1.71 angstrom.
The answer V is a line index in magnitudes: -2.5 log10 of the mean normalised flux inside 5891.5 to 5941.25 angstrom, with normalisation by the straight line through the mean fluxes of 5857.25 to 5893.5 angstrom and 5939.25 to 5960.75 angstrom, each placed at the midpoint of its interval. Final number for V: 0.048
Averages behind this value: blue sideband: 0.644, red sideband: 0.678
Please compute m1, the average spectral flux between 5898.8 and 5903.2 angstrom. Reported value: 0.562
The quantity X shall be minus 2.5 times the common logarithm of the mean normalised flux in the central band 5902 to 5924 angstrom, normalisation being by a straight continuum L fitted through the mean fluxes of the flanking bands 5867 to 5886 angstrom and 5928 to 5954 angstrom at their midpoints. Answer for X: 0.10 mag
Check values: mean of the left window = 0.69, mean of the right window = 0.682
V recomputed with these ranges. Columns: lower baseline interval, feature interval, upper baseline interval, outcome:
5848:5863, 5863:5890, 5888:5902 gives -0.159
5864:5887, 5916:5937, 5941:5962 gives 0.031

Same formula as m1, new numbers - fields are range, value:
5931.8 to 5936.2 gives 0.67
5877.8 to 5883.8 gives 0.667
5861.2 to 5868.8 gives 0.571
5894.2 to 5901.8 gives 0.573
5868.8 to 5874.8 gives 0.711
